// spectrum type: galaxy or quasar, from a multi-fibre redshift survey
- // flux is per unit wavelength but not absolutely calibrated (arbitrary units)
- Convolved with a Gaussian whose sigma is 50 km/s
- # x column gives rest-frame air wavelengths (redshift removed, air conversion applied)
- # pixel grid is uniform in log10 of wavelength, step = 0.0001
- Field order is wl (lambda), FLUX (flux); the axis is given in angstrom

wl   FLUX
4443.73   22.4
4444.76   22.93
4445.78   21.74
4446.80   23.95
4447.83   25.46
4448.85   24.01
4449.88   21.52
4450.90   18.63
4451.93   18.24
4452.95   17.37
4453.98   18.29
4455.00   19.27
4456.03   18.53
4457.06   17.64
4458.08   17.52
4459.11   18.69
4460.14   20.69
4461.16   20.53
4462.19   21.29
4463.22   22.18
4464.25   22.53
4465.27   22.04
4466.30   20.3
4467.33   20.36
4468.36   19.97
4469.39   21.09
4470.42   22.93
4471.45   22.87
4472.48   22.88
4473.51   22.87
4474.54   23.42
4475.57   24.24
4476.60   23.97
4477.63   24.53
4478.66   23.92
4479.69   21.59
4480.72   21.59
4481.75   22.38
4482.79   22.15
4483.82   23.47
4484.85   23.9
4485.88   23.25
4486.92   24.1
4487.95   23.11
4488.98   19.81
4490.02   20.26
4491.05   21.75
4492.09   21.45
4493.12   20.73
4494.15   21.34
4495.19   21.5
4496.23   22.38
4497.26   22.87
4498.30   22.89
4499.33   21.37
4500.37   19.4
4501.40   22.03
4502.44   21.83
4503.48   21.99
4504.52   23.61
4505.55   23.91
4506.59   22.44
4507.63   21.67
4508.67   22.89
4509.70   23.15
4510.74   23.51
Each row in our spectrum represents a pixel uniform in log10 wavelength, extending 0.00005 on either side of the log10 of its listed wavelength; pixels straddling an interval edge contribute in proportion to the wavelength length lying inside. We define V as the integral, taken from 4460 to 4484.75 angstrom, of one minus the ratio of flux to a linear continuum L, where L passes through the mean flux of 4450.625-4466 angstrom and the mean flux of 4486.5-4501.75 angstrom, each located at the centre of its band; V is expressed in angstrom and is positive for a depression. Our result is -2.3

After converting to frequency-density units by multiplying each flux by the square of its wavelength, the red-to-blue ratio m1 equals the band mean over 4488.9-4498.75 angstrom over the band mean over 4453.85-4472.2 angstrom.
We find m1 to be 1.07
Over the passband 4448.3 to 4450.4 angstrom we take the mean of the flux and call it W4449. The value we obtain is 22.8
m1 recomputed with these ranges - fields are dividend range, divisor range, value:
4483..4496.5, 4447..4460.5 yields 1.14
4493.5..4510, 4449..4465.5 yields 1.15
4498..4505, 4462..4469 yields 1.05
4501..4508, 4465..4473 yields 1.06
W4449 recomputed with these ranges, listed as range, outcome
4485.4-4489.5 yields 22.5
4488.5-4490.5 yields 20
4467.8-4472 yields 21.7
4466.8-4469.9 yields 20.4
